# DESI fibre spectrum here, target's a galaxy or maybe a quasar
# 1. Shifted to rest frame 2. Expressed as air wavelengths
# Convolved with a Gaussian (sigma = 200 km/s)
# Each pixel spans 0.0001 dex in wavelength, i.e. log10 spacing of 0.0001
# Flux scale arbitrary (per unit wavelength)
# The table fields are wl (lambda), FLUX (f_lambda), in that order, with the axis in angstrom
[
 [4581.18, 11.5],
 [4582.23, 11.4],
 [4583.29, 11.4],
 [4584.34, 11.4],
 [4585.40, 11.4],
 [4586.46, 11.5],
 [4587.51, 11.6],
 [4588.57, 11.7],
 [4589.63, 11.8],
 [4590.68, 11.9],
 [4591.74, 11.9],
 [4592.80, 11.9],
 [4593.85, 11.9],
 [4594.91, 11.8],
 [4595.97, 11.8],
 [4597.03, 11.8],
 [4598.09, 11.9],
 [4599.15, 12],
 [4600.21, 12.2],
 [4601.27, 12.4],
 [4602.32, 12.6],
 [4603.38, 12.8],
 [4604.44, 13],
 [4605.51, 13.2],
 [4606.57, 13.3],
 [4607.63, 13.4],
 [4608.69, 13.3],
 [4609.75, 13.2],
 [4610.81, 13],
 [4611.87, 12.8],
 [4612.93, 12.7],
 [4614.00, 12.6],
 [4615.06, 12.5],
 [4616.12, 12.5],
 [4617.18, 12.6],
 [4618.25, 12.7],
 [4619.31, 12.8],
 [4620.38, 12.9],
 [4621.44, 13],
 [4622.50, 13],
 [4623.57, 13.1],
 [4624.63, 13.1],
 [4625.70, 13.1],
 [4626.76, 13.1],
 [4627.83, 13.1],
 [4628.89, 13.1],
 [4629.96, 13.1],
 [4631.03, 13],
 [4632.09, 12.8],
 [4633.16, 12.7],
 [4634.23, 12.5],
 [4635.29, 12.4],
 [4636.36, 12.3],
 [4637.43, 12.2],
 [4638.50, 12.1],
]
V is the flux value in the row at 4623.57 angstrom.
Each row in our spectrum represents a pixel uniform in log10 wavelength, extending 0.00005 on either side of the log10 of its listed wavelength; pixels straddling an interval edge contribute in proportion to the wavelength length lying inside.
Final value 13.1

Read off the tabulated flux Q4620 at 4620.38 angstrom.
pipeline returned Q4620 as 12.9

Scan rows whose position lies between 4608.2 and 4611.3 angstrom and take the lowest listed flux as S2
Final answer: 13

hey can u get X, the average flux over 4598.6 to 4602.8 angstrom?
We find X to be 12.3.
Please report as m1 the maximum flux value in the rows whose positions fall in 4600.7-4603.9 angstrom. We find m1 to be 12.8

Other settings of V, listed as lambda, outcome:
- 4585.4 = 11.4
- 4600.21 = 12.2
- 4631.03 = 13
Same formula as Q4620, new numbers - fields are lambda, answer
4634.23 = 12.5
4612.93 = 12.7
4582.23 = 11.4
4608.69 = 13.3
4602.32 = 12.6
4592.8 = 11.9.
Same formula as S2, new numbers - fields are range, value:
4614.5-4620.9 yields 12.5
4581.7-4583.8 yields 11.4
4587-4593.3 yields 11.6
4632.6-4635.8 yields 12.4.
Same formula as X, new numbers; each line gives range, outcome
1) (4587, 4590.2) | 11.7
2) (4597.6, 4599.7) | 11.9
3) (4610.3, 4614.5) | 12.8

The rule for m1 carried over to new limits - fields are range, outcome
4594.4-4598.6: 11.9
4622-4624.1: 13.1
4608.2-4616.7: 13.3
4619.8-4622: 13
